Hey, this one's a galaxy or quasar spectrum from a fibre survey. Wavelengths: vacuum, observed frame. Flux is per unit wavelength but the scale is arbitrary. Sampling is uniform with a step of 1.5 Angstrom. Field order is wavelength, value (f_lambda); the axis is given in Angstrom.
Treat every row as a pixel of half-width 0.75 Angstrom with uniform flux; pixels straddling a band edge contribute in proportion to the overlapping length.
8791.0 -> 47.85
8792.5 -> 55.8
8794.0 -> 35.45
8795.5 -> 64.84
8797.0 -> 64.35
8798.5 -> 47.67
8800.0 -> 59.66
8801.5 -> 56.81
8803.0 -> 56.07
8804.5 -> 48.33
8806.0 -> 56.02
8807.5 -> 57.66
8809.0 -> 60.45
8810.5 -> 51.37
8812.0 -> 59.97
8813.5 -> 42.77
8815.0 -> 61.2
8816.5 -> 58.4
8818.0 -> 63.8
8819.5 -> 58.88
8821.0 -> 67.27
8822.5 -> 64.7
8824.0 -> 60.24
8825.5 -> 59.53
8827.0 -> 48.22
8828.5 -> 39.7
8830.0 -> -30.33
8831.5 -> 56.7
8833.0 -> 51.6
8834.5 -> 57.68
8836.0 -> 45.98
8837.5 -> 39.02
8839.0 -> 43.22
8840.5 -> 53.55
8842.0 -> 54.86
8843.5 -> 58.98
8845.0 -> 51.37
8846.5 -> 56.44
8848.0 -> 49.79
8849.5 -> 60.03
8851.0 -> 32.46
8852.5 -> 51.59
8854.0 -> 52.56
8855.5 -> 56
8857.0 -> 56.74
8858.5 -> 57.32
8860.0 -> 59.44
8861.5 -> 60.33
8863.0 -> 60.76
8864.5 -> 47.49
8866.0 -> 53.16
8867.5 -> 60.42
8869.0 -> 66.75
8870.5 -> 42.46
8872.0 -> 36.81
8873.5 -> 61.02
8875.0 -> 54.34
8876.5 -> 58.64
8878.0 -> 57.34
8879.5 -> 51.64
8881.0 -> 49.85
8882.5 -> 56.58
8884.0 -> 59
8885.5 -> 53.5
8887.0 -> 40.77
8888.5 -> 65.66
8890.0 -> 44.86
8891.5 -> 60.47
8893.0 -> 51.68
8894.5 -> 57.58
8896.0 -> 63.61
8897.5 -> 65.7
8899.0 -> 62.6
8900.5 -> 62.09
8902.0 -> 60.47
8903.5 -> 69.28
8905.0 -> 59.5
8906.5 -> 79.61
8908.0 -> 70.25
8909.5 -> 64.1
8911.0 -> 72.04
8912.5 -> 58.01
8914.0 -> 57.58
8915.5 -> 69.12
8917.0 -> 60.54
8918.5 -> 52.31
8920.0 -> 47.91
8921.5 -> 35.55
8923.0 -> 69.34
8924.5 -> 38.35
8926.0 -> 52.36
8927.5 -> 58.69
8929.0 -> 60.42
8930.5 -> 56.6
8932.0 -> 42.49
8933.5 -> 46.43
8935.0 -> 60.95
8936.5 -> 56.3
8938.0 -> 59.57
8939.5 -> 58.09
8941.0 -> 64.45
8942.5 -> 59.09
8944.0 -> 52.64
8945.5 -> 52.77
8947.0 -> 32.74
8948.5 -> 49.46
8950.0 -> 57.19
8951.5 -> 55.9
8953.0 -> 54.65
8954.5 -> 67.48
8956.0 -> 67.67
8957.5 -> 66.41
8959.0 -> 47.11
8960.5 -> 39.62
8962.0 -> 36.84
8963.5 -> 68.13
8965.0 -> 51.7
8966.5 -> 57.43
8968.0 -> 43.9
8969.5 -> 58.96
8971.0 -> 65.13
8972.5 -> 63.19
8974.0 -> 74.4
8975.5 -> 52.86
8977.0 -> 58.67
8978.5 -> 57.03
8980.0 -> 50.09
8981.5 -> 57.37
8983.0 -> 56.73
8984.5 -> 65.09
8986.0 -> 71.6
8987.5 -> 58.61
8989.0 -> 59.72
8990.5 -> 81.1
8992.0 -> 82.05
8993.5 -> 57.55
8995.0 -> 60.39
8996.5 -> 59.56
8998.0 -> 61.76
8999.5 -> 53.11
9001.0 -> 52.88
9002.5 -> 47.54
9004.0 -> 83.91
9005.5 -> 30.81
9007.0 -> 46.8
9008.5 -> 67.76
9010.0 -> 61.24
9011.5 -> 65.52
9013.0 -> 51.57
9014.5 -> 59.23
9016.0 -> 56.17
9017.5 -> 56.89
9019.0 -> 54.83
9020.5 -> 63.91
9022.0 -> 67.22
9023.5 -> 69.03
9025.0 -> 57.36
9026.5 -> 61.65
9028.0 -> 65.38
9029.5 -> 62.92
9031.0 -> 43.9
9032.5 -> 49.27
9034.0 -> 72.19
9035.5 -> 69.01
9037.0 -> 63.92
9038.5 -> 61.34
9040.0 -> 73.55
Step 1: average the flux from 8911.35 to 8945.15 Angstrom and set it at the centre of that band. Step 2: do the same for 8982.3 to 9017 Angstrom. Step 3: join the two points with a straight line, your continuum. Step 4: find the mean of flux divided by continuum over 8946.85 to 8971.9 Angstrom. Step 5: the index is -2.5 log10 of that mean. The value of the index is 0.06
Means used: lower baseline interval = 55.5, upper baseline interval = 60.4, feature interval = 54.7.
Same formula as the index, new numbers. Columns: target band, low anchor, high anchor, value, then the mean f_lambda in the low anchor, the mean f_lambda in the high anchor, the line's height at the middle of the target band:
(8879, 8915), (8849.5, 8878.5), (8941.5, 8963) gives -0.119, 54.1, 53.1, 53.7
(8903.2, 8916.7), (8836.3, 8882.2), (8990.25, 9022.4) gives -0.196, 53.1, 59.7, 55.4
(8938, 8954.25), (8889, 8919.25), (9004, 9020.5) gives 0.107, 62.1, 56.8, 60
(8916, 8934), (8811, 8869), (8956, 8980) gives 0.058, 52.3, 56.3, 54.9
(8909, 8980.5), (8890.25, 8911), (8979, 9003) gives 0.118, 63.5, 61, 62.3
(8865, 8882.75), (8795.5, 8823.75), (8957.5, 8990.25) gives 0.072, 57.8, 57.5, 57.6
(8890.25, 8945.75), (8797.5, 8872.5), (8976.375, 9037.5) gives -0.044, 52.5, 60.3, 56.3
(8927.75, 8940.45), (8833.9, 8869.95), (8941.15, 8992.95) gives 0.027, 53.5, 58.1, 56.8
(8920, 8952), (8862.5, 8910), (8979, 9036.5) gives 0.109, 57.7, 60.3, 58.8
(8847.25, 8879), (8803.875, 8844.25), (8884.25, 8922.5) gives 0.027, 51.5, 59.5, 55.4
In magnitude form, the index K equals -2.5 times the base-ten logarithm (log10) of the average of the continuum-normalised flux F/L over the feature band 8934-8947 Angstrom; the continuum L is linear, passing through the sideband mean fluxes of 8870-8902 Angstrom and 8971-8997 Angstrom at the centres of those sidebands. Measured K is 0.059 mag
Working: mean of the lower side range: 55.3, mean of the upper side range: 62.8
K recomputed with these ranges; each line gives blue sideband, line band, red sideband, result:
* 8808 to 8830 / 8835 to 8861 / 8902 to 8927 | 0.078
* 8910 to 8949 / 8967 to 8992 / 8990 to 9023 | -0.060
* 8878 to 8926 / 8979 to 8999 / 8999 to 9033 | -0.090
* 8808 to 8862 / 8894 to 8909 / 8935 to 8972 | -0.207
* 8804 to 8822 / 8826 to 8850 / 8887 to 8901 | 0.245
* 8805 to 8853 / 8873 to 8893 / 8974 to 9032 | -0.014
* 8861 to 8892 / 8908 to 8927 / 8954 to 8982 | -0.030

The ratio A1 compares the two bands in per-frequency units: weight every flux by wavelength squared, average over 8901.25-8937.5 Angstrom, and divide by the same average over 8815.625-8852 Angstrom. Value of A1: 1.2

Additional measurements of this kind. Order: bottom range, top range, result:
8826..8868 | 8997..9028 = 1.23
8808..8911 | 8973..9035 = 1.13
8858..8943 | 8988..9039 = 1.08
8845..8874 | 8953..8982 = 1.09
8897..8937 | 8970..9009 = 1.05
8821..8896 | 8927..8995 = 1.13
